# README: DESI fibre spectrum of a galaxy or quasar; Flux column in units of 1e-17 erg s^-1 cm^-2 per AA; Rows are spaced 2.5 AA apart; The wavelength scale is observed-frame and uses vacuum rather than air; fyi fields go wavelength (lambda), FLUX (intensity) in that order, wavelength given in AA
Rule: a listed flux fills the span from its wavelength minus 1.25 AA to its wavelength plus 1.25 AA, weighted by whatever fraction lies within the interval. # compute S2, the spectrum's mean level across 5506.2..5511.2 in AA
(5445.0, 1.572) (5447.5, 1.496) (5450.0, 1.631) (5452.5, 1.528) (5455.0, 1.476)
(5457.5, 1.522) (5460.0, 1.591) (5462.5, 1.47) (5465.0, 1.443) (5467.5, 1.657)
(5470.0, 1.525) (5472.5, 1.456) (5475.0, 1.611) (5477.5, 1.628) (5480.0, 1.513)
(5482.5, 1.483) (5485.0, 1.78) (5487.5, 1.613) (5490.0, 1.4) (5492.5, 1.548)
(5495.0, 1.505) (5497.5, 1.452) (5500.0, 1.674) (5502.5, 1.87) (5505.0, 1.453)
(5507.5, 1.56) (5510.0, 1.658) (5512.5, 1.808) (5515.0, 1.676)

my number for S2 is 1.61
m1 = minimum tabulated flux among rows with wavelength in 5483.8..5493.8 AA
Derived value 1.4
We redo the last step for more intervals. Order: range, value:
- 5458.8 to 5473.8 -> 1.443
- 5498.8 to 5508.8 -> 1.453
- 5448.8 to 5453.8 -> 1.528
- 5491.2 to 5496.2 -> 1.505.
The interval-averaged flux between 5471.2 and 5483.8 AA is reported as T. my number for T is 1.54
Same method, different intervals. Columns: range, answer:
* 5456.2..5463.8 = 1.53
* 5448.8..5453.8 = 1.58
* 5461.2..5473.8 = 1.51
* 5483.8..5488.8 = 1.69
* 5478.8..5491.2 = 1.56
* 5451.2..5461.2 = 1.53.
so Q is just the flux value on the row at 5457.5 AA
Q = 1.522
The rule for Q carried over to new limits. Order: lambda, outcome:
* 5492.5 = 1.548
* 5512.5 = 1.808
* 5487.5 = 1.613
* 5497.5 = 1.452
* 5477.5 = 1.628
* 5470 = 1.525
